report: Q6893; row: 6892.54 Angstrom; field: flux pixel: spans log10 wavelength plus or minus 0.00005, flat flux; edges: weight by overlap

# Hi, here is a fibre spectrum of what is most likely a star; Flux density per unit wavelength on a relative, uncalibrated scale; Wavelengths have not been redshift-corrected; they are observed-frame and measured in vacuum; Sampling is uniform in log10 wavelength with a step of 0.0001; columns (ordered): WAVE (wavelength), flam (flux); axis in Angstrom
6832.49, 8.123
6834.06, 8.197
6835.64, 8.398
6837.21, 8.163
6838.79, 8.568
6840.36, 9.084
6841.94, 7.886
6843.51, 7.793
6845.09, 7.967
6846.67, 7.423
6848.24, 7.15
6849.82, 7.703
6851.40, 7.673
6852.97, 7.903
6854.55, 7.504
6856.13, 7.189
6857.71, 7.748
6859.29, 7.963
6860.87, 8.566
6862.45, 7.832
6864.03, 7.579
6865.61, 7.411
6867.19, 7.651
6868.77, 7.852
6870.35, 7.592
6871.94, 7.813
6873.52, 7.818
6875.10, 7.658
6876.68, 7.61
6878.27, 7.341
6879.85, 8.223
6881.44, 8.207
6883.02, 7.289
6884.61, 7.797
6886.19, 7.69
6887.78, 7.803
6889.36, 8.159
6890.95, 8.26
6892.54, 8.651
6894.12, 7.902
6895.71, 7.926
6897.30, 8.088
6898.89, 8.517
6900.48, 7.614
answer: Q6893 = 8.651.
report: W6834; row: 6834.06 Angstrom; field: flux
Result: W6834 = 8.197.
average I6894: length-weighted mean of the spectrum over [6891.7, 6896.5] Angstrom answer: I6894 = 8.16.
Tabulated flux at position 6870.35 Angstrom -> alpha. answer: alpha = 7.592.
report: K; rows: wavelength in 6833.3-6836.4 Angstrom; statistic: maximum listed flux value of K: 8.398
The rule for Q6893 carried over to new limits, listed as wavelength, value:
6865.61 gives 7.411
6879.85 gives 8.223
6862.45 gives 7.832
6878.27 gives 7.341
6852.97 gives 7.903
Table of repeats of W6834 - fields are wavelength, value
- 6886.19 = 7.69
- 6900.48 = 7.614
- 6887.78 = 7.803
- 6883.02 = 7.289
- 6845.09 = 7.967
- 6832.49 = 8.123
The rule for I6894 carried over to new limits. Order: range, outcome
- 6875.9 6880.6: 7.72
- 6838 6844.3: 8.33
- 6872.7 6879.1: 7.62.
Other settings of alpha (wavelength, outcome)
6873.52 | 7.818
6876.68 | 7.61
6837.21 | 8.163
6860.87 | 8.566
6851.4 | 7.673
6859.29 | 7.963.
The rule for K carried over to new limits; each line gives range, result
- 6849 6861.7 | 8.566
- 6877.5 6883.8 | 8.223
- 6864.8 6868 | 7.651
